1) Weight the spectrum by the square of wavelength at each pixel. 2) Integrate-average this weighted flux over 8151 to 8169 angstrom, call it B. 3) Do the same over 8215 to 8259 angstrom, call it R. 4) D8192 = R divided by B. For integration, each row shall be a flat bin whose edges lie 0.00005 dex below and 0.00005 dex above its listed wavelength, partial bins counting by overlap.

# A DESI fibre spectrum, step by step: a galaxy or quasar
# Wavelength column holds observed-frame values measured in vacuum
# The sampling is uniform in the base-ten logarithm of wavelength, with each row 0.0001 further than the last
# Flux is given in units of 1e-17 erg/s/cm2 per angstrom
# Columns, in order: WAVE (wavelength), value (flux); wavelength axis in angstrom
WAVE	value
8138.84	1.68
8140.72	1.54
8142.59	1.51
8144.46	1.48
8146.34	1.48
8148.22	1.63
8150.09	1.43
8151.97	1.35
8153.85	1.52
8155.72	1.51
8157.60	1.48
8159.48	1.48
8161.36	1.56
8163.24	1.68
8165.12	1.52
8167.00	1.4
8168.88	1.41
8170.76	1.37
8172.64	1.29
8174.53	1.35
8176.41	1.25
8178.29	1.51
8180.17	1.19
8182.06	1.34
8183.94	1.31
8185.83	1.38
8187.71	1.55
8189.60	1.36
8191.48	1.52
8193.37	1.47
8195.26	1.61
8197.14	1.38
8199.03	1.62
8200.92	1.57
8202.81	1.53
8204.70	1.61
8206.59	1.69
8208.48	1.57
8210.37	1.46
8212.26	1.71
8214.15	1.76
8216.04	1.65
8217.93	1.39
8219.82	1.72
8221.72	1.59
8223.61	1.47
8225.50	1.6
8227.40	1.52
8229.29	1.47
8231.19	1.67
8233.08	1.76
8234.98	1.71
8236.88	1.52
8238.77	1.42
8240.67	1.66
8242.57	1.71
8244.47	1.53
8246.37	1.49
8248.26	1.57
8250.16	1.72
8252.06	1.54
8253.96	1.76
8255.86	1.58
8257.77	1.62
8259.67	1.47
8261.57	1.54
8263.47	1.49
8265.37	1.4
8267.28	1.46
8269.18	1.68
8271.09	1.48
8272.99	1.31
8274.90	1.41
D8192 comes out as 1.09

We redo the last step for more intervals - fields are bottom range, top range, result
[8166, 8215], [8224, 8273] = 1.08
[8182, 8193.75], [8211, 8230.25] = 1.12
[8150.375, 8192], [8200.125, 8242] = 1.13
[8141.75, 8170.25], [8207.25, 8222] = 1.09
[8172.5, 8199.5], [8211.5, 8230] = 1.14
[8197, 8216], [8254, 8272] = 0.97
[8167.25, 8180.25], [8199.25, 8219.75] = 1.19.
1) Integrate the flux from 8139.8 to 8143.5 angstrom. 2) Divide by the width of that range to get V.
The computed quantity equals 1.53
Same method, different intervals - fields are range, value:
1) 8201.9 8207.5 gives 1.61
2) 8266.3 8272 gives 1.54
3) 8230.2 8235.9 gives 1.71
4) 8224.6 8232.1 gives 1.56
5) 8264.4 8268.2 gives 1.43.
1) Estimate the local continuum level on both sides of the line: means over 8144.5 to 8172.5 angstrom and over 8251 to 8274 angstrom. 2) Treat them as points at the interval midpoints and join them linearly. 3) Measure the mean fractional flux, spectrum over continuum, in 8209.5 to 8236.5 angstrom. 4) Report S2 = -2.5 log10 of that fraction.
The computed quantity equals -0.07 mag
